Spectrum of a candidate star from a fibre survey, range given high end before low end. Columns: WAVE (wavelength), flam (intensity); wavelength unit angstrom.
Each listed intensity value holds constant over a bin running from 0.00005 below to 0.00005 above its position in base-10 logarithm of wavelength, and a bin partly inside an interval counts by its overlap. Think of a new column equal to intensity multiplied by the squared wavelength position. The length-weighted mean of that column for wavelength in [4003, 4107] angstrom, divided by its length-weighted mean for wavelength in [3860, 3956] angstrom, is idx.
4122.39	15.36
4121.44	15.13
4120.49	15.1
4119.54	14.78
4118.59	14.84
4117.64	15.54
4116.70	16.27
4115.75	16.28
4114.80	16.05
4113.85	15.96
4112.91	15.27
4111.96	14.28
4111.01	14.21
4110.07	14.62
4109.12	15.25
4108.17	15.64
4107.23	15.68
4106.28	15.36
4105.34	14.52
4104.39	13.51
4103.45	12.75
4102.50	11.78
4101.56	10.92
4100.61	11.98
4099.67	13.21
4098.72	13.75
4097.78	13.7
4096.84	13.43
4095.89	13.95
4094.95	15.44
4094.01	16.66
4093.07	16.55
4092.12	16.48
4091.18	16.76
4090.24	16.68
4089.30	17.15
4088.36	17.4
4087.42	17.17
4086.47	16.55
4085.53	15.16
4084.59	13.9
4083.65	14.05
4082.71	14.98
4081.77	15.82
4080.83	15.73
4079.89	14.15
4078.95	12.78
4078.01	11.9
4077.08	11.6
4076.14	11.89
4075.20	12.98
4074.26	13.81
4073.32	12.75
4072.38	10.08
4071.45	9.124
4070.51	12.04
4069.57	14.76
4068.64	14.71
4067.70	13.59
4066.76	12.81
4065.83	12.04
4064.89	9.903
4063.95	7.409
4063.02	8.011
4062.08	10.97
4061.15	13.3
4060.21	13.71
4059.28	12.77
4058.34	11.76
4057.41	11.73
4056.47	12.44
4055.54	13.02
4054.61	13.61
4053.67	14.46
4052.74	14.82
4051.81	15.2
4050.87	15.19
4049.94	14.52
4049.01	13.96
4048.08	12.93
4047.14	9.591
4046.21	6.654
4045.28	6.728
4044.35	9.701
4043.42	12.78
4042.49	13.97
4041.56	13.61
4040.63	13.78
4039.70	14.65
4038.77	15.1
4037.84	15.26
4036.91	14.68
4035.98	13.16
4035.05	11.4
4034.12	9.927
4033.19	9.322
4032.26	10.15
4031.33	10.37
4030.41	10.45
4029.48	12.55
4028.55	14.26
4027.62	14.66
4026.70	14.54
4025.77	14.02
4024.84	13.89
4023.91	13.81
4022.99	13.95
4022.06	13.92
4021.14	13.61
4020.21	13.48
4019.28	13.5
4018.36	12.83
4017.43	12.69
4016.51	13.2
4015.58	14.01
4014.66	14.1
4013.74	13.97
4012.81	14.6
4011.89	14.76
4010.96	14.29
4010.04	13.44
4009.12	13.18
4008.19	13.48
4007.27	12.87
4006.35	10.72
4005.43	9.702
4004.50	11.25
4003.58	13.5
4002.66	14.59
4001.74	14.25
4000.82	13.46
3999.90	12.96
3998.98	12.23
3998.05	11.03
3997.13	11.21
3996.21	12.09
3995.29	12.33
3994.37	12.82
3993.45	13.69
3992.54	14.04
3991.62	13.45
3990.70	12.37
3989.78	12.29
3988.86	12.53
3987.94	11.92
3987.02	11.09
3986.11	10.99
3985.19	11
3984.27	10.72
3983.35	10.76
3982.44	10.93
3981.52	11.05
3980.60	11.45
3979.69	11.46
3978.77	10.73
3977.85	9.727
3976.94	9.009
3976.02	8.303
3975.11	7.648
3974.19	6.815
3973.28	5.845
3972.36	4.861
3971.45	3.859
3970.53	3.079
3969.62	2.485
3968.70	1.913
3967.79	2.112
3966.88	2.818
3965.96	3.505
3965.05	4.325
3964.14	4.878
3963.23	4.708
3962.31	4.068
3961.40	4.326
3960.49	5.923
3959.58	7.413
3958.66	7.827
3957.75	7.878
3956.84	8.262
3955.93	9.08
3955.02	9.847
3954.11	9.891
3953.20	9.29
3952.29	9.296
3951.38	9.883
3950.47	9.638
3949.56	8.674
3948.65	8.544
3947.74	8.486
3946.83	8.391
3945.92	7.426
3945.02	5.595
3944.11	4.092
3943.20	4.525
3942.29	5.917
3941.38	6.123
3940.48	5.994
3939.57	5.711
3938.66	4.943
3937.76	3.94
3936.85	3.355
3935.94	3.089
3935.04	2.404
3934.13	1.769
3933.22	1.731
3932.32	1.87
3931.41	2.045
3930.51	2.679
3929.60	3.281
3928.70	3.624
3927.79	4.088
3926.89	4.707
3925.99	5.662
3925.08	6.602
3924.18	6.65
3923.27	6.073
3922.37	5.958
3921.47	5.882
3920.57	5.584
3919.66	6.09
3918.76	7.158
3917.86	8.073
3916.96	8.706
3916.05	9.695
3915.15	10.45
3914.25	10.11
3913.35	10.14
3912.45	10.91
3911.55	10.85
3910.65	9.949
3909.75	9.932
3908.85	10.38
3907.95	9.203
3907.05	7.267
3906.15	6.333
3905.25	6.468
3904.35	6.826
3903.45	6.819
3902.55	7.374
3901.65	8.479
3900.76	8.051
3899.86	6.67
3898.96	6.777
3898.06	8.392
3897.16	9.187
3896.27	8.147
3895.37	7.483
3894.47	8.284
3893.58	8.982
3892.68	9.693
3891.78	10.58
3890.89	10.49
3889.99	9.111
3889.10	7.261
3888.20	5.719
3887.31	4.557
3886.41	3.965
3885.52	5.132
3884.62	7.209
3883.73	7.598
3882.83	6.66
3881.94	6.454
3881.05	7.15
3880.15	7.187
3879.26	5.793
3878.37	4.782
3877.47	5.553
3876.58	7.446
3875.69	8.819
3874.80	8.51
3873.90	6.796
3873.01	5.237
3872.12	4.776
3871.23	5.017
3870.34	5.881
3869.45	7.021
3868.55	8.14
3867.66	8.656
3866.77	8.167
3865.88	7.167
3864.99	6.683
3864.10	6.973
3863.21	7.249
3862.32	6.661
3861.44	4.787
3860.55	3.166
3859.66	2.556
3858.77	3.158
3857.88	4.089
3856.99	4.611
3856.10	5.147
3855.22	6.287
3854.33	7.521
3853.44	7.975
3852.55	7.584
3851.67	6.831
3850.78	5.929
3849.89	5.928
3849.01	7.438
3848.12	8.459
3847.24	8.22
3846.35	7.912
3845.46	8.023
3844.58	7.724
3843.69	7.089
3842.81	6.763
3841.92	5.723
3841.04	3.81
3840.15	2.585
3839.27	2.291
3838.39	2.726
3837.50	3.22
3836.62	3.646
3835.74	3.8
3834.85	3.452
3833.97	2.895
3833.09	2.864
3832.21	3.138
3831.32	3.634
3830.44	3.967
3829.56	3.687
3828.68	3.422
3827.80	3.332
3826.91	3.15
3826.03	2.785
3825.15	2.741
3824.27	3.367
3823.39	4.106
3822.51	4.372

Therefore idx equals 2.1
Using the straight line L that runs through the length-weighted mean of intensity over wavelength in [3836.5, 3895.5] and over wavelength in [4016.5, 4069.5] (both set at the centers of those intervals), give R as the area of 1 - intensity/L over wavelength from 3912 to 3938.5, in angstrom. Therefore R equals 8.8 angstrom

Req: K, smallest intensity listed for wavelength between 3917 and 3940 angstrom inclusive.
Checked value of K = 1.731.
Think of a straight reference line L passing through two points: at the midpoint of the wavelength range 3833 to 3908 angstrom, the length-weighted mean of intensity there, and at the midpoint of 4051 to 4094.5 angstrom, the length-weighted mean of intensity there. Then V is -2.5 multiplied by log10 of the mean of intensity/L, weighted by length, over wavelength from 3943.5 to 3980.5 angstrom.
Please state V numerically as 0.376 mag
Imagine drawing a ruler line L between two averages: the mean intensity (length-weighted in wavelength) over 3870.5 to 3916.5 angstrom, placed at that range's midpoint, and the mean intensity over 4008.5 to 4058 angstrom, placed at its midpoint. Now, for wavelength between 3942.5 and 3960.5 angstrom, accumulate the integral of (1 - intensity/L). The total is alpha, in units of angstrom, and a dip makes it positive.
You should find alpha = 3.48 angstrom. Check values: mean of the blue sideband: 7.73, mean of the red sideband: 13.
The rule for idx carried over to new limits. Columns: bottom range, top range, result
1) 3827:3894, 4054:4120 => 2.60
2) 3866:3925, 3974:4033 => 1.72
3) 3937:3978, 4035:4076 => 2.07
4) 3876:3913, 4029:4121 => 1.92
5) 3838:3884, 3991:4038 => 2.24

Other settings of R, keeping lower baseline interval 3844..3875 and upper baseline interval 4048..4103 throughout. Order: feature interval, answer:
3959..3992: 8.27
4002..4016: -2.30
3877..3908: 1.09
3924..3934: 5.68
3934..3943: 4.61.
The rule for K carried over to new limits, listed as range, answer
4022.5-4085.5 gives 6.654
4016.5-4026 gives 12.69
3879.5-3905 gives 3.965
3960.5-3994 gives 1.913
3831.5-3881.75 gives 2.291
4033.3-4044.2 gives 9.927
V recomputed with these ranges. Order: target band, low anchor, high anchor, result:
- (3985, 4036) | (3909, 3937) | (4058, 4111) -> -0.243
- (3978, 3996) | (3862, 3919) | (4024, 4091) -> -0.104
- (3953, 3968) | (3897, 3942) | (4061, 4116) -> 0.291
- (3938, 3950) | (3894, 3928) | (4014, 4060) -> 0.380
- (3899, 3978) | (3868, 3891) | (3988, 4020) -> 0.406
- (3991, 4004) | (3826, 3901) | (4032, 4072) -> -0.227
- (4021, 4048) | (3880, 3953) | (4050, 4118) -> -0.058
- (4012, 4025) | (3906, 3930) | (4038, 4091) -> -0.204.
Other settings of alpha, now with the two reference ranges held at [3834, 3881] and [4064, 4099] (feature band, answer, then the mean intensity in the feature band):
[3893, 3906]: -0.4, 7.7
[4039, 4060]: 0.3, 12.7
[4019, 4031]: -1.6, 13.6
